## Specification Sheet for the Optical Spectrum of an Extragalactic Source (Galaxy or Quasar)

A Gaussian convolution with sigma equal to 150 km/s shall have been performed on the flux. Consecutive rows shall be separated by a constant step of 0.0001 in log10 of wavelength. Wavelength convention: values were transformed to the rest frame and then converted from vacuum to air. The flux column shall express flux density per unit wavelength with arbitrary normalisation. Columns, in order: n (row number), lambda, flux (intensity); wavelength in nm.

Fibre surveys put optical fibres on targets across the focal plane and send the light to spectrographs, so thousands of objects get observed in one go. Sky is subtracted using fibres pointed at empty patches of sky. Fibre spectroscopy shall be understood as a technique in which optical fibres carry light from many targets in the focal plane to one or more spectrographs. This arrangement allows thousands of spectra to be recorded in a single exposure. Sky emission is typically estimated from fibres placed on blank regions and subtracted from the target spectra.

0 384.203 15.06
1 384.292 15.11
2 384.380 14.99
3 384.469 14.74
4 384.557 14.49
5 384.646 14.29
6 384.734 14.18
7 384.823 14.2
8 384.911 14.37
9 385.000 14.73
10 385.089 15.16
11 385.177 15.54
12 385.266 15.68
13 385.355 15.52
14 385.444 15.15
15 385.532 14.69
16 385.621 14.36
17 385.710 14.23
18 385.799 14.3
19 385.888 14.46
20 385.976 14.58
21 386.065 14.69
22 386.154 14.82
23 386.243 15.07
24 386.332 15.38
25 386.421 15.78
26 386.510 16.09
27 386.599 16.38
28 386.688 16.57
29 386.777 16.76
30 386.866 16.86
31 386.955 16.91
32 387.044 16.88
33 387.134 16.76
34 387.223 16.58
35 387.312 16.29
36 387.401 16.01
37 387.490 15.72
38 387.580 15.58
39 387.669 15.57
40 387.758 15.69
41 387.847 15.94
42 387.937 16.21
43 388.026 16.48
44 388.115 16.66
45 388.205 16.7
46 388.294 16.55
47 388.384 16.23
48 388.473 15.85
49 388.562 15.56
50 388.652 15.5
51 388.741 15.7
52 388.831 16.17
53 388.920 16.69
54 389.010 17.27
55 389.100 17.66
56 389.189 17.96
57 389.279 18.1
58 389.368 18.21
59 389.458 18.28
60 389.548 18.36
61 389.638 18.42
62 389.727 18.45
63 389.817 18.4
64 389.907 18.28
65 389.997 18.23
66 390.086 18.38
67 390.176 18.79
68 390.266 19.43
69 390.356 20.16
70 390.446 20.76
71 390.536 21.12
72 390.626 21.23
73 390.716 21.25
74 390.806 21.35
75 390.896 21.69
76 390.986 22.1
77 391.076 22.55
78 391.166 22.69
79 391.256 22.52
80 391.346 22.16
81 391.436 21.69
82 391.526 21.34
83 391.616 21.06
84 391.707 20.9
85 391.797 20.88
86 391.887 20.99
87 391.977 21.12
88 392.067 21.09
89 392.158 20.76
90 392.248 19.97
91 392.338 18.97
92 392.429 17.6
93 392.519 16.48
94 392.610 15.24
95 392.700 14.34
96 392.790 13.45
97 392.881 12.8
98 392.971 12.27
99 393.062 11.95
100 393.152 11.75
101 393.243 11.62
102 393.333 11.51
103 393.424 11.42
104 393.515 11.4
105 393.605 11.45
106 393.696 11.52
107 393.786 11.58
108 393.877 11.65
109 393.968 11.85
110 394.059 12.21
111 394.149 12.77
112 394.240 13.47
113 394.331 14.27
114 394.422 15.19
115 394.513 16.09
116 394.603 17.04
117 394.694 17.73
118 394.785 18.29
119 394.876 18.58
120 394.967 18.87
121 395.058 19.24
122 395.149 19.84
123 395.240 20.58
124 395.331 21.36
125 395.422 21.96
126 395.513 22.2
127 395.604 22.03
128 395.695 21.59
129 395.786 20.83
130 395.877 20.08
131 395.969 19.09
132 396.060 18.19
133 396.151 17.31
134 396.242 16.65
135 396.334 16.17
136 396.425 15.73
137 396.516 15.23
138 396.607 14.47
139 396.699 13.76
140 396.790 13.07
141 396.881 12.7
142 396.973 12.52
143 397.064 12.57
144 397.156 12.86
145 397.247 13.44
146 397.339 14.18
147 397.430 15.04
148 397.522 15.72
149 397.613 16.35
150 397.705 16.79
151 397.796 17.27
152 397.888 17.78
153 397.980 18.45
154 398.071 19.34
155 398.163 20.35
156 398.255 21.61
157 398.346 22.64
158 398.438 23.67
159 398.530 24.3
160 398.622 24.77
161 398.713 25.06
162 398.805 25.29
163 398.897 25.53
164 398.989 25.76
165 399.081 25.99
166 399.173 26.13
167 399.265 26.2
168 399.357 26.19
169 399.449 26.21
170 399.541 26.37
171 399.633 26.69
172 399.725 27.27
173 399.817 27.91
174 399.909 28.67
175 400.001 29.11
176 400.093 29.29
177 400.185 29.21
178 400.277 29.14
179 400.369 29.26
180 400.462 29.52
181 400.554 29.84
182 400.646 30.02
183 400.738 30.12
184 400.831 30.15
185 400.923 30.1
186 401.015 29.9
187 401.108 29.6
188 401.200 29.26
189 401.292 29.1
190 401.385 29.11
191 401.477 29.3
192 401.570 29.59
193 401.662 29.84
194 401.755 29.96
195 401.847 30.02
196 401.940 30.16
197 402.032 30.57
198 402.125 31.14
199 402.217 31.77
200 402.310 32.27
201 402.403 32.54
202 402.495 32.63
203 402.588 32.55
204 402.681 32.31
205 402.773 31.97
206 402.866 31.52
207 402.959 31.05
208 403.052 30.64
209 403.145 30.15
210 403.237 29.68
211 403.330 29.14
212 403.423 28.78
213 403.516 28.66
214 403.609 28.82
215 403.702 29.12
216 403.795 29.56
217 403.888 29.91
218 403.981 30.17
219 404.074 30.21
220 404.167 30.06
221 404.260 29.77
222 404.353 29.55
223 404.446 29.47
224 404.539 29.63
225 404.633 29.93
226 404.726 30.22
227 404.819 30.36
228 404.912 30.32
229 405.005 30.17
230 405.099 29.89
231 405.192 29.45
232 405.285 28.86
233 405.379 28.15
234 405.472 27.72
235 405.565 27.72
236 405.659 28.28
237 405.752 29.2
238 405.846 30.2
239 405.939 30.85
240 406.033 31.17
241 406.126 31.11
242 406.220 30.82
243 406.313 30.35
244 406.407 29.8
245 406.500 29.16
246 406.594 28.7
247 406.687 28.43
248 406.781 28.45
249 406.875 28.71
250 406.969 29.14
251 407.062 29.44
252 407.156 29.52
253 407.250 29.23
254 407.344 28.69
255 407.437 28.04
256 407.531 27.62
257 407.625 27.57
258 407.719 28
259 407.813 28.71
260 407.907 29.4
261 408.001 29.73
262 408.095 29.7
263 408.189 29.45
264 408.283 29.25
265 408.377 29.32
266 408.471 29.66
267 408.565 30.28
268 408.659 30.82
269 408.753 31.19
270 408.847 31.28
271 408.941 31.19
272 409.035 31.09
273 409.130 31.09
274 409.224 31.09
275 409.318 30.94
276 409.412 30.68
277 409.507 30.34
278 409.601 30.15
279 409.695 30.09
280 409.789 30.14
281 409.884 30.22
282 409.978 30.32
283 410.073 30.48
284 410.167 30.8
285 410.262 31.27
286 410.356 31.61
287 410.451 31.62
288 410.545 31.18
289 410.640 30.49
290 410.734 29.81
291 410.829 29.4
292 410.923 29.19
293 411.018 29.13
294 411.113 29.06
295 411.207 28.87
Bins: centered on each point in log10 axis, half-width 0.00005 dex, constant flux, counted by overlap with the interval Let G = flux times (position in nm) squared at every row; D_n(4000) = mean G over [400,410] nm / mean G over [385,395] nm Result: 1.92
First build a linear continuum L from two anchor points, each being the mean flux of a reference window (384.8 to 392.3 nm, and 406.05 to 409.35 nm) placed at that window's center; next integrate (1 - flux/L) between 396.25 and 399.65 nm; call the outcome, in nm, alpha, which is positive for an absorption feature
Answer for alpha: 0.59 nm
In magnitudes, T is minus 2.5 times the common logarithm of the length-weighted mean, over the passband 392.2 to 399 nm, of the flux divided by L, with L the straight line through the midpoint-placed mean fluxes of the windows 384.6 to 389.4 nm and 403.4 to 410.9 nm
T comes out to 0.28 mag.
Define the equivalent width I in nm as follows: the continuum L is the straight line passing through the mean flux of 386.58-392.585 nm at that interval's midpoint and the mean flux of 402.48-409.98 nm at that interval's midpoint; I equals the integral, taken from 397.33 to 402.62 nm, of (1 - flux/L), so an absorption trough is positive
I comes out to -0.17 nm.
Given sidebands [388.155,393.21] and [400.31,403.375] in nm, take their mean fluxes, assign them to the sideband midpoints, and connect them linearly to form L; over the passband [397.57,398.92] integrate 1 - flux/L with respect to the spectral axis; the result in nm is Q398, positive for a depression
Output 0.27 nm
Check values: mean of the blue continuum 18.4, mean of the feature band 21.2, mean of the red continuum 30.4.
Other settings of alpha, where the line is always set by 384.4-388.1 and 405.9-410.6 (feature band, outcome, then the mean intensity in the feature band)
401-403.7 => -0.45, 30.4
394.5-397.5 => 0.63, 17.2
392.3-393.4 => 0.33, 13.9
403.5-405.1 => -0.14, 29.8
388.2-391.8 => -0.23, 19.1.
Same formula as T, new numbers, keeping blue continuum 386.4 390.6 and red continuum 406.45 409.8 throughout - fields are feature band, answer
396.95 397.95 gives 0.454 mag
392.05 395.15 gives 0.345 mag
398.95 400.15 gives -0.123 mag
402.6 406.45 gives -0.098 mag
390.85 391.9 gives -0.146 mag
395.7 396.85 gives 0.295 mag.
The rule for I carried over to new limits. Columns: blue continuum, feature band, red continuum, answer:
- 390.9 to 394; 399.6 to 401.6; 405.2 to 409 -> -0.45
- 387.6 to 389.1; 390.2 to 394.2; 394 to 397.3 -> -0.19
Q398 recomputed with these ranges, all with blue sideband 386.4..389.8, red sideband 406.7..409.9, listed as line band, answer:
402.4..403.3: -0.18 nm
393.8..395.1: 0.34 nm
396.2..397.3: 0.40 nm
